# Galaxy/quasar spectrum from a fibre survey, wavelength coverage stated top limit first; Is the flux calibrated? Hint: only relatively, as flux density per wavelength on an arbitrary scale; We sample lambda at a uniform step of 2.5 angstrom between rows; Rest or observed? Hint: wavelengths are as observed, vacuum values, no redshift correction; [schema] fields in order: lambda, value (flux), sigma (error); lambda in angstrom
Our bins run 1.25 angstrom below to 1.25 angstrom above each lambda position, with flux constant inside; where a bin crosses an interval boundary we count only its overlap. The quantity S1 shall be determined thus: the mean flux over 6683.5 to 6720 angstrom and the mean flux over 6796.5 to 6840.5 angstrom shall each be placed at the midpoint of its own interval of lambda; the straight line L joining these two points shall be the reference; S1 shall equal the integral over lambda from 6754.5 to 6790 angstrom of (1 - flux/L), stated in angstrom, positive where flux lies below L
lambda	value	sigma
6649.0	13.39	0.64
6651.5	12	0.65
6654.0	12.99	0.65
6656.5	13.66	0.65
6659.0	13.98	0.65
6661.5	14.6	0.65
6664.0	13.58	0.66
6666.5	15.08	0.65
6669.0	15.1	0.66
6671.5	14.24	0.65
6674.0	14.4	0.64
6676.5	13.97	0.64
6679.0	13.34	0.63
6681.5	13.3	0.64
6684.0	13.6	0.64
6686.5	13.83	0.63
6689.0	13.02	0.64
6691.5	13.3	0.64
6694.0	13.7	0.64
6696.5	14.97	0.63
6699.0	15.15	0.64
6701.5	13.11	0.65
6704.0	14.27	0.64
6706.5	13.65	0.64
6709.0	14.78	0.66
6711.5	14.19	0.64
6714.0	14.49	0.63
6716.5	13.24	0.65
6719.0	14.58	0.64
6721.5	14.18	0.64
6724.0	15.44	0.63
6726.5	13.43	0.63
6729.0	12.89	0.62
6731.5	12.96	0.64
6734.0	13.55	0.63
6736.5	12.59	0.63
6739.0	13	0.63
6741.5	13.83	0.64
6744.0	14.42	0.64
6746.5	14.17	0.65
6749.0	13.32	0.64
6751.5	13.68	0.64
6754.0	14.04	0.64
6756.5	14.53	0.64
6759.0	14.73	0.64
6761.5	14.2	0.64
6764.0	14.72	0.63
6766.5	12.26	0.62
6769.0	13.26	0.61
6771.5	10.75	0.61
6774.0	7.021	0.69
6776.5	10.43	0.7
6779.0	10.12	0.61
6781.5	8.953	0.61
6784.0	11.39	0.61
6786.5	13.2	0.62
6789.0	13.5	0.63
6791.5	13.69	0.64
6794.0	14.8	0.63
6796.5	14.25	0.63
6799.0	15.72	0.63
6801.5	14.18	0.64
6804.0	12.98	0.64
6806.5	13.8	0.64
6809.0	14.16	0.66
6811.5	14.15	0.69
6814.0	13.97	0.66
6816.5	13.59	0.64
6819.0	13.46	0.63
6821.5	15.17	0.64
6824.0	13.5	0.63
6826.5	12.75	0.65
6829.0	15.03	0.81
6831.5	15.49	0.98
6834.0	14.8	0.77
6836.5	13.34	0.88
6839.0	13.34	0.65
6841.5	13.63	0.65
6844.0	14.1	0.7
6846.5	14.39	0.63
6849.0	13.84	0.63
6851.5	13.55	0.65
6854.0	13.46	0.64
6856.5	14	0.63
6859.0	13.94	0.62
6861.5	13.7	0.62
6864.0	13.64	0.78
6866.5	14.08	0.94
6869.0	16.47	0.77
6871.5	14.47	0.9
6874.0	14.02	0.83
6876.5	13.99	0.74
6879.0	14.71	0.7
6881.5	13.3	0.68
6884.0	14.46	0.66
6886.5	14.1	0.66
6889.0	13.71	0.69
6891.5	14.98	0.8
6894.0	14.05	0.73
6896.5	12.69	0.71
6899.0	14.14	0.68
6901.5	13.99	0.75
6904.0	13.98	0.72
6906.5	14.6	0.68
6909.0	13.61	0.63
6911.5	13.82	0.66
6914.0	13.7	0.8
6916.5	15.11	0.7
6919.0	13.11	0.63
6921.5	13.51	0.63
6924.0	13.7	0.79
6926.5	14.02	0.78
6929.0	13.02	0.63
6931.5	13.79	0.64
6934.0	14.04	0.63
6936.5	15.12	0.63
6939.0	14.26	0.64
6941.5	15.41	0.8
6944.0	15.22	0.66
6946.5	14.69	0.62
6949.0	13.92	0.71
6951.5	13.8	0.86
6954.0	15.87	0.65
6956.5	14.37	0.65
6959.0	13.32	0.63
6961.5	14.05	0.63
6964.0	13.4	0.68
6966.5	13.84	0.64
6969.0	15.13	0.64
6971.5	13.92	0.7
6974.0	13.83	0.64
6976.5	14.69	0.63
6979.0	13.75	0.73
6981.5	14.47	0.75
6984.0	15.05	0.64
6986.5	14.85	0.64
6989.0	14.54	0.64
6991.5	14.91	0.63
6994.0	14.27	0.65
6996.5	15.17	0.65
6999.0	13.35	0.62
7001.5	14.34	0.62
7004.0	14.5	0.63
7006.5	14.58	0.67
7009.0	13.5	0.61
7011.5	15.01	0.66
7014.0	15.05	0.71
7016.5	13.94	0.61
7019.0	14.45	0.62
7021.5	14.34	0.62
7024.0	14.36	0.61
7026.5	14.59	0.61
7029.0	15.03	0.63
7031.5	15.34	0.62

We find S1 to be 4.9 angstrom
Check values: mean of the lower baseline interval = 14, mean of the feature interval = 12.1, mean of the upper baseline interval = 14.1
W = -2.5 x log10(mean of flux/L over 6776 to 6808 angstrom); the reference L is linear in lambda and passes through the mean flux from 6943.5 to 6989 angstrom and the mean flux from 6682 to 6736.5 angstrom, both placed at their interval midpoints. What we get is 0.09 mag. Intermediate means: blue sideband 13.9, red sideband 14.3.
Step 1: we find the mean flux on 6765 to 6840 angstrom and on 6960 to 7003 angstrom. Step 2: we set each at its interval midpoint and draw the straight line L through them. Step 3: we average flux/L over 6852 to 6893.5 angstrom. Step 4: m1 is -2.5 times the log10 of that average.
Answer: -0.05 mag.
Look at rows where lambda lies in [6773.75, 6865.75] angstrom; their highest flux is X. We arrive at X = 15.72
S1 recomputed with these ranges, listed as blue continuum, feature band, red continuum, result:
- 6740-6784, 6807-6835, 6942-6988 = -2.29 angstrom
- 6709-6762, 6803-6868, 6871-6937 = 0.05 angstrom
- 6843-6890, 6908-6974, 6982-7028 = 0.79 angstrom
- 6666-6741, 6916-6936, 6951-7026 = 0.66 angstrom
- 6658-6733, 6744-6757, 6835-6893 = 0.06 angstrom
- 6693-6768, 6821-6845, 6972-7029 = 0.07 angstrom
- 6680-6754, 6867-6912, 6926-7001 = 0.02 angstrom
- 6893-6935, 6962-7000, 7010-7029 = -0.16 angstrom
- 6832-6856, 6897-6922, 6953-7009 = 0.31 angstrom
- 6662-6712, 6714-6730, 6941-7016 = 0.07 angstrom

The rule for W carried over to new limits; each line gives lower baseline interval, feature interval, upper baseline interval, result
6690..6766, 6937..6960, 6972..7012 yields -0.02 mag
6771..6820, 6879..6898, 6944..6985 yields -0.03 mag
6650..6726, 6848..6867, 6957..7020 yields 0.03 mag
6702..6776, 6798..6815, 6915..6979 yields -0.03 mag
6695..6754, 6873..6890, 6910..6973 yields 0.00 mag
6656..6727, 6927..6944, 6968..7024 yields 0.00 mag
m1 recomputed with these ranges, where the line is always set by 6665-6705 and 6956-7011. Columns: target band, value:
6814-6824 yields 0.01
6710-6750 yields 0.02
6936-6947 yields -0.05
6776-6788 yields 0.28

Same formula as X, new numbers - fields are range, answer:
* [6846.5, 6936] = 16.47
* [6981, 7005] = 15.17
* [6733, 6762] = 14.73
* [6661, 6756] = 15.44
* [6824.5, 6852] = 15.49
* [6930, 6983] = 15.87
